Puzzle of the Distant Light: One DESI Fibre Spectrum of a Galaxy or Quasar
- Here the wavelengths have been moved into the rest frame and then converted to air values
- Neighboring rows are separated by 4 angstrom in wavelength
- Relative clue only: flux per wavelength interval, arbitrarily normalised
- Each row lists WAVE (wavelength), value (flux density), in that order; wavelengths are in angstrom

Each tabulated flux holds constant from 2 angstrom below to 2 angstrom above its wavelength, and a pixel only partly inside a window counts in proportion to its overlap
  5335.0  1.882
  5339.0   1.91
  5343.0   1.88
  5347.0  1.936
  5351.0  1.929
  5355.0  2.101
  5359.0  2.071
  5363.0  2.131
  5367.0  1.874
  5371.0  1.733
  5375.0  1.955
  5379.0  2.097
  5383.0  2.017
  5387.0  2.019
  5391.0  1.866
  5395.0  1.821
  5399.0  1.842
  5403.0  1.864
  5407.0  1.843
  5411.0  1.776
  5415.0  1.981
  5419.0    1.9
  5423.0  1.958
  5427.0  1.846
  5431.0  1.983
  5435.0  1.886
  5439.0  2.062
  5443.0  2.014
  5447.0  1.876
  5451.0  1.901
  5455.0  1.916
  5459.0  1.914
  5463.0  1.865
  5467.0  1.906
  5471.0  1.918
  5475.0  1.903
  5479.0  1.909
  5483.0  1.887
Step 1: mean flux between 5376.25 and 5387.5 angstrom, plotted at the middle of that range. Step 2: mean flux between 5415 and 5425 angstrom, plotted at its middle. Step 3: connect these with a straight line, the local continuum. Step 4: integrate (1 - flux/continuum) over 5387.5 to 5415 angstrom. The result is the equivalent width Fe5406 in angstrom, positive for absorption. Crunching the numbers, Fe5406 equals 1.8 angstrom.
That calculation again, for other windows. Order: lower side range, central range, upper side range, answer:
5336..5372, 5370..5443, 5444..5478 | 0.4 angstrom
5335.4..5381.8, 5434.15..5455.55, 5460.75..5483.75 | -0.4 angstrom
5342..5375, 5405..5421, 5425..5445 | 0.7 angstrom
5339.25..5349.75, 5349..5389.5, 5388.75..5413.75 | -2.4 angstrom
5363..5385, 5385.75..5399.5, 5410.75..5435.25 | 0.4 angstrom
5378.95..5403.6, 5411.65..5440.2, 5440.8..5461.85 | -0.2 angstrom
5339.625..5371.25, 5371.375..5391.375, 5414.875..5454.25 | -0.2 angstrom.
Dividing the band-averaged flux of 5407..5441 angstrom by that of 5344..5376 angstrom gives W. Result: 0.98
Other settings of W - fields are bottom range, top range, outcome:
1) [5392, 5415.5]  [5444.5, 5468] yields 1.03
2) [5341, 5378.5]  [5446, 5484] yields 0.97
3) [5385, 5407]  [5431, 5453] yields 1.04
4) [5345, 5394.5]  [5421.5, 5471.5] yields 0.98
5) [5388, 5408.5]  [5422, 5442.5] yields 1.05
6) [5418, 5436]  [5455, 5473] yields 0.99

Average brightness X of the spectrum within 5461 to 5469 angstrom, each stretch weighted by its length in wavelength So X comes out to 1.89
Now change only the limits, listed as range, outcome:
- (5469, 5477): 1.91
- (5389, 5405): 1.85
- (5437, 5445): 2.04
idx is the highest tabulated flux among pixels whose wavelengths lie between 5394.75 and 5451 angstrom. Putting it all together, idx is 2.062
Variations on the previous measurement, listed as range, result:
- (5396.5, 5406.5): 1.864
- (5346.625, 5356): 2.101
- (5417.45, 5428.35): 1.958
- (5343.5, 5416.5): 2.131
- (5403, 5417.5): 1.981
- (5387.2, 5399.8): 1.866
